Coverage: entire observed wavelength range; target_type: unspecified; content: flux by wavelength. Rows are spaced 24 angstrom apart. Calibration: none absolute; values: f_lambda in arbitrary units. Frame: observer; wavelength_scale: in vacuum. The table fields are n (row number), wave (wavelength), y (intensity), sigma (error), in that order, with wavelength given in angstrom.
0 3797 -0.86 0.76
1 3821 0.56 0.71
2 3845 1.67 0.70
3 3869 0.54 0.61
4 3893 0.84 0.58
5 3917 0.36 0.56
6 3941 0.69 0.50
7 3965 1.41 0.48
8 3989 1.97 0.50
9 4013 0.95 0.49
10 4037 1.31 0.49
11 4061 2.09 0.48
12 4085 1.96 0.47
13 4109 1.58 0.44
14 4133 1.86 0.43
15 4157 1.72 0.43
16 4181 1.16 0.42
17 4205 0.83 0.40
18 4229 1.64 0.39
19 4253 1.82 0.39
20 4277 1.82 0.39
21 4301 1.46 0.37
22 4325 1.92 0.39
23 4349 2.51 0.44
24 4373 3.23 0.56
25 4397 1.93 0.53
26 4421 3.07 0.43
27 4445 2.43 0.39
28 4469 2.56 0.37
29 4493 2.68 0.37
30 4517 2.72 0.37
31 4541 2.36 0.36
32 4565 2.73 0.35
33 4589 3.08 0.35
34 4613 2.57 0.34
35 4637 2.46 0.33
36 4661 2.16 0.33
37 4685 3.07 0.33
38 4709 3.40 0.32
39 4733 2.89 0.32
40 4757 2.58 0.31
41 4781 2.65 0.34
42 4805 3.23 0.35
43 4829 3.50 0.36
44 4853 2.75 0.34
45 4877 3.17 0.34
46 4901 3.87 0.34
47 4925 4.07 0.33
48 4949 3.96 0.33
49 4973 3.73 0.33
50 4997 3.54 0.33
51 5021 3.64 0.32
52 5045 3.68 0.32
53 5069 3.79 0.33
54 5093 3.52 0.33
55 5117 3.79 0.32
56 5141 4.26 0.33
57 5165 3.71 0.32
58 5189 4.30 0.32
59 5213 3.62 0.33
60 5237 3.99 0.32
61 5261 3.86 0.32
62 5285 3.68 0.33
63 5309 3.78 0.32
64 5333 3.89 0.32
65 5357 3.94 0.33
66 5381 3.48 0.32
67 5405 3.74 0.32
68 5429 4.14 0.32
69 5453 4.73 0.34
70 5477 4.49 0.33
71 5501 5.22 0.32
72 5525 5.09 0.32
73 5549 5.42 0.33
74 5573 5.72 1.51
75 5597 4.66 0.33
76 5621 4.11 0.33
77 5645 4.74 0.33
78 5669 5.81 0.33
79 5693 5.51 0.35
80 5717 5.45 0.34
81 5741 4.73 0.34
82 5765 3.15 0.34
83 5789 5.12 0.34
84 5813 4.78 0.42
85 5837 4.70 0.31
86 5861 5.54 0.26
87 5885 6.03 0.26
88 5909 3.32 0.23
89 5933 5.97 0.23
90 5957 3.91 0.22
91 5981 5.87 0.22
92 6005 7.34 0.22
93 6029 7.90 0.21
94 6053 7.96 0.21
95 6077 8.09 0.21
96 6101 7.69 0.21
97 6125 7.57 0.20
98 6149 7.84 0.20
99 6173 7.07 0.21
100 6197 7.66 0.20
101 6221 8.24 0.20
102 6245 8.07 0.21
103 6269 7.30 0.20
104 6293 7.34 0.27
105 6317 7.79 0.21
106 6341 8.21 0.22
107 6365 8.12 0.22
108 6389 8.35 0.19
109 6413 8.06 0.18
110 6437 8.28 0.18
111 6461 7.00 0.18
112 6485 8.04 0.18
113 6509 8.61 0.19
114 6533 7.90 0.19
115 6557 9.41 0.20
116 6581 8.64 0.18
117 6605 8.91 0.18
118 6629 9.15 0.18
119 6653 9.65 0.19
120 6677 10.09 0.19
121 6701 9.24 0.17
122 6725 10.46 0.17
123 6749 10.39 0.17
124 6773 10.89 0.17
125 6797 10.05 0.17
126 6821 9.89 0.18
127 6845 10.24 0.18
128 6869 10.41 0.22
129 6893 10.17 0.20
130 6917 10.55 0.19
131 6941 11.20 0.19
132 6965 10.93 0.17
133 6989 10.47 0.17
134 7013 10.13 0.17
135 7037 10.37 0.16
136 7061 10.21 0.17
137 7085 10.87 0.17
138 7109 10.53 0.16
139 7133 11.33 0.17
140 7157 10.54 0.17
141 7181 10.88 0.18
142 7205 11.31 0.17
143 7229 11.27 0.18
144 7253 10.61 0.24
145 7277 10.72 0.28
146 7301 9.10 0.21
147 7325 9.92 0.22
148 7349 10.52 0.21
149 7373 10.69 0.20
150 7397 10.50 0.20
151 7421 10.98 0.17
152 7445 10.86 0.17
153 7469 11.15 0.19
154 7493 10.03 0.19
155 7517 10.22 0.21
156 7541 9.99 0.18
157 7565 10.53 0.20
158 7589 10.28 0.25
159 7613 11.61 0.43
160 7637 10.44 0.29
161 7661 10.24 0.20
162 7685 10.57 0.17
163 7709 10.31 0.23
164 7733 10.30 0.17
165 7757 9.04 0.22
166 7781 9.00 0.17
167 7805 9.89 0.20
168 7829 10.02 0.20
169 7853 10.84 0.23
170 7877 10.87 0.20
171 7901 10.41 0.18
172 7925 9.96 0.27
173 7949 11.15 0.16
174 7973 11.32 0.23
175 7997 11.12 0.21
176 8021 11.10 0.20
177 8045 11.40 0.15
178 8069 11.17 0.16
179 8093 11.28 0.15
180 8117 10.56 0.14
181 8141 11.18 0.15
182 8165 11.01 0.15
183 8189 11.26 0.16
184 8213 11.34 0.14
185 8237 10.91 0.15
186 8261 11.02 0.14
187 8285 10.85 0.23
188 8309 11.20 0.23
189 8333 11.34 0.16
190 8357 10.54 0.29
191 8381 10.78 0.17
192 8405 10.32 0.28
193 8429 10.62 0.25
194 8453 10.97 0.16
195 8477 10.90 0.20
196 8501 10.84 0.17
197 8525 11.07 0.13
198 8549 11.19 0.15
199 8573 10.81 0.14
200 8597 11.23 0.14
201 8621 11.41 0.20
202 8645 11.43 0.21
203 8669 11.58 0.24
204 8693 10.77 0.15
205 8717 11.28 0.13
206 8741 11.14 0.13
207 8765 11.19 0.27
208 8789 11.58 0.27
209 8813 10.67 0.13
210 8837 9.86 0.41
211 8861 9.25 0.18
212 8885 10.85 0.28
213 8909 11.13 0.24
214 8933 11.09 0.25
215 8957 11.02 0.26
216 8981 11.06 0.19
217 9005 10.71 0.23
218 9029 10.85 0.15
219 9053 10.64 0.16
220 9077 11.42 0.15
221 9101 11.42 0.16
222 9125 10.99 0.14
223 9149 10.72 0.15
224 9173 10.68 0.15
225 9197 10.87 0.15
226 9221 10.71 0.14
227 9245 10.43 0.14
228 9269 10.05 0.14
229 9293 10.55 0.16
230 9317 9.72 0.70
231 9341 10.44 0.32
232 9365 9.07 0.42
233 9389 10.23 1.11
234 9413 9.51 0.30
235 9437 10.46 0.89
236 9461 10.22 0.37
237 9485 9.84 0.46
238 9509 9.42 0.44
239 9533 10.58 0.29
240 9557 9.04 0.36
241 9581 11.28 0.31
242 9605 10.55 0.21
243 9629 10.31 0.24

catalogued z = 0.502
